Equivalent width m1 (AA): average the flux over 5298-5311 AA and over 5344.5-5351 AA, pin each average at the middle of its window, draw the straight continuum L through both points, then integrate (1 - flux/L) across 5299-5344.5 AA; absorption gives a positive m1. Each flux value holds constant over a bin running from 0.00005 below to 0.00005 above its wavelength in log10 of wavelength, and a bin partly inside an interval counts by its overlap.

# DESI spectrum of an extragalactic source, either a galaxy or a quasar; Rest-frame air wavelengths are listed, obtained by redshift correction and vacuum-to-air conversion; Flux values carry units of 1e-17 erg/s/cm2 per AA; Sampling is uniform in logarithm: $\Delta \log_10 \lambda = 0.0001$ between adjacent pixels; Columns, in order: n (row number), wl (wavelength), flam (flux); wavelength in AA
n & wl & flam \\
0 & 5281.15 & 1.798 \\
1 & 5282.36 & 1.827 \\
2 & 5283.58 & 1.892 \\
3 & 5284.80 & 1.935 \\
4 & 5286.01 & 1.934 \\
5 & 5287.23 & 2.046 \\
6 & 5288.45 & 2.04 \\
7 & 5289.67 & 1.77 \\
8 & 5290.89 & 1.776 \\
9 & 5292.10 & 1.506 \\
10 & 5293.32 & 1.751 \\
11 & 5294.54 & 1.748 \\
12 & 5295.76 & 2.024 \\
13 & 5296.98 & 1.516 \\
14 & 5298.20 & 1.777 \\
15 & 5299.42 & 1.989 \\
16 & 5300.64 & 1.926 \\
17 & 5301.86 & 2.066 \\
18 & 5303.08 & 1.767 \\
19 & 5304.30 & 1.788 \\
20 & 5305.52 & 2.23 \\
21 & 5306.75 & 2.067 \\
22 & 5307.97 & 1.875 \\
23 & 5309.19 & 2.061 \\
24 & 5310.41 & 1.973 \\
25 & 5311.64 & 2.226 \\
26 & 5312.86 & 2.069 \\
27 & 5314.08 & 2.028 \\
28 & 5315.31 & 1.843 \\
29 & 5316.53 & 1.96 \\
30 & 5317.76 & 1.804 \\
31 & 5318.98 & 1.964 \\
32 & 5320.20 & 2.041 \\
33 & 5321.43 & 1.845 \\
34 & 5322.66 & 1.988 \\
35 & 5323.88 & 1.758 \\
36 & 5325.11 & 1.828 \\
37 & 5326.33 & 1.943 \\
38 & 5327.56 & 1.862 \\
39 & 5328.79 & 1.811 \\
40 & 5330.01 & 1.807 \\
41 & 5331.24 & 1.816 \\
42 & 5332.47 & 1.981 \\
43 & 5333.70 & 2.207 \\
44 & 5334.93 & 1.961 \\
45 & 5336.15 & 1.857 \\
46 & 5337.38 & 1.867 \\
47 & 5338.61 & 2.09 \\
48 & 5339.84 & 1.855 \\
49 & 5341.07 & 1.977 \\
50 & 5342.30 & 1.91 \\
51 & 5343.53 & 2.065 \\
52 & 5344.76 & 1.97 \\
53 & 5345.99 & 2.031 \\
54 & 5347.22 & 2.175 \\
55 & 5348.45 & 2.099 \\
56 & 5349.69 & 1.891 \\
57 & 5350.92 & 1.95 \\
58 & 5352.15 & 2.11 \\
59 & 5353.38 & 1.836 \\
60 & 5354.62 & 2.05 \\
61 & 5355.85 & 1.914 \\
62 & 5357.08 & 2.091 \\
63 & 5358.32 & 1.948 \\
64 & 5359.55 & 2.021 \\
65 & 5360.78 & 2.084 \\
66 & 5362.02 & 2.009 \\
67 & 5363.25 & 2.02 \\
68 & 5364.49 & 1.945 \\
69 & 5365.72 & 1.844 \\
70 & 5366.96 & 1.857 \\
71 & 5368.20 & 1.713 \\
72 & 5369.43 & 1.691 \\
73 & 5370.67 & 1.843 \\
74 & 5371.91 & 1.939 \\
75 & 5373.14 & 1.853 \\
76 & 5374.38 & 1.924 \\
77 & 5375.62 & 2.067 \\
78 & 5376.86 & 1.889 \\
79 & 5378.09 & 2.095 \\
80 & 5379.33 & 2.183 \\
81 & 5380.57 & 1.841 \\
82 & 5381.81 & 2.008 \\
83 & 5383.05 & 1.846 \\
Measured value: 0.9 AA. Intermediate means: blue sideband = 1.96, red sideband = 2.03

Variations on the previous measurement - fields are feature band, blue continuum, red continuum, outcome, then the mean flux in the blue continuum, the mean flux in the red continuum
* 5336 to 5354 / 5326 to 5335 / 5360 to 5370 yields -0.7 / 1.92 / 1.9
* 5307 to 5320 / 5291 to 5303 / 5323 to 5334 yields -1.0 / 1.81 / 1.88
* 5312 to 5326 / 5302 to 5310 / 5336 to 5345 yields 0.3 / 1.97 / 1.95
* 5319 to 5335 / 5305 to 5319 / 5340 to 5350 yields 0.8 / 2.01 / 2.01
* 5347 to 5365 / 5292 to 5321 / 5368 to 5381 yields -0.8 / 1.92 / 1.92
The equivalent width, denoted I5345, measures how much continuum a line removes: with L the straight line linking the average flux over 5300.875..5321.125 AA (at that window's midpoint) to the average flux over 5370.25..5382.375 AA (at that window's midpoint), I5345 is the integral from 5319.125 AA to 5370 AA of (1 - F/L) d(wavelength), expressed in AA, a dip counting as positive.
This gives 0.75 AA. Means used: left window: 1.98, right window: 1.97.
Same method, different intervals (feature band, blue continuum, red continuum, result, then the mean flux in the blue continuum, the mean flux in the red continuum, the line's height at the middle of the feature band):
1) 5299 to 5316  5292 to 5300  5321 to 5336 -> -1.6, 1.77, 1.9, 1.82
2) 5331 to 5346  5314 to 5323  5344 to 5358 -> 0.1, 1.93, 2.01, 1.98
